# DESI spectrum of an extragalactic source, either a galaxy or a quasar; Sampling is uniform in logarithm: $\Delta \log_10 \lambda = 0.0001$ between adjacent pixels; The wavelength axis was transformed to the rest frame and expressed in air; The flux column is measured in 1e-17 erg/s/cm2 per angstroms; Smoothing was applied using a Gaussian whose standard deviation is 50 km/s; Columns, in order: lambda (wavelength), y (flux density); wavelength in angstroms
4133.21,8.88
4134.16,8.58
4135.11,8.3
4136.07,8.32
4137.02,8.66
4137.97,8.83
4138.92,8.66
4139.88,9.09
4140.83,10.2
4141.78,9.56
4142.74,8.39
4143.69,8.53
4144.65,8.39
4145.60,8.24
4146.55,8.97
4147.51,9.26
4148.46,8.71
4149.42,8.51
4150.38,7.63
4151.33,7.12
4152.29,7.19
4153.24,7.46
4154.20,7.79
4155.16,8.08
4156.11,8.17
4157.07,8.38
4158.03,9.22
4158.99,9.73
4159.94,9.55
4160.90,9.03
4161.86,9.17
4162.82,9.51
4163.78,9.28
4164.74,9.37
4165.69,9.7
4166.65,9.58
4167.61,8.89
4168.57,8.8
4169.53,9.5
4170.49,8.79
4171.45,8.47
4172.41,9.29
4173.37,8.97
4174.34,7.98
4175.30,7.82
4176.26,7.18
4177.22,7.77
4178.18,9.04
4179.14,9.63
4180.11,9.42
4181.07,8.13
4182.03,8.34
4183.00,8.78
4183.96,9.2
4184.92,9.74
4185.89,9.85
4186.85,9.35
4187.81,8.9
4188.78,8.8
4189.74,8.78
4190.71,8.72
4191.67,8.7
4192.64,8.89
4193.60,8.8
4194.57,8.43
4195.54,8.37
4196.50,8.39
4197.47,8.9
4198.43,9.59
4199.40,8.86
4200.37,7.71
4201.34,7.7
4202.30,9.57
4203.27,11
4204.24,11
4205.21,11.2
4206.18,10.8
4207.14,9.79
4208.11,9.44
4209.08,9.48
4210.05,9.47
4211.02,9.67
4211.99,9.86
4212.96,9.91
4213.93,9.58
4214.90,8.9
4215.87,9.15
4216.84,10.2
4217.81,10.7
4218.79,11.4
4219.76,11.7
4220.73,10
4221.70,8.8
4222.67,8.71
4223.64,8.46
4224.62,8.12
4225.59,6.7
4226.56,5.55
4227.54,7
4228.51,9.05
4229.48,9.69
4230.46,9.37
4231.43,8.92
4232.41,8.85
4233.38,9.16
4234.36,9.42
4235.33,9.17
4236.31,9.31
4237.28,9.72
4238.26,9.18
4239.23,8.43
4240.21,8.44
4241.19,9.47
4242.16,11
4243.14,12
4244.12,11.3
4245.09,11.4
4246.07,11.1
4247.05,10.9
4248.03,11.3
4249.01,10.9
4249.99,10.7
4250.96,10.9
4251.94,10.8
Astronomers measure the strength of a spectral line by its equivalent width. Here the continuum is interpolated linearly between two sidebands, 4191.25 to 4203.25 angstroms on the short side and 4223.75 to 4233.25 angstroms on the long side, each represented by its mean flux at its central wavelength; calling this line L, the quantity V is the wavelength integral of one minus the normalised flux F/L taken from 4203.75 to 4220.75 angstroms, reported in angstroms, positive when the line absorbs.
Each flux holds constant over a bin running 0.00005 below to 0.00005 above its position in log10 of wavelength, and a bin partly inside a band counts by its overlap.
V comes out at -3.3 angstroms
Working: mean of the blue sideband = 8.75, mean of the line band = 10.1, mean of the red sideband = 8.19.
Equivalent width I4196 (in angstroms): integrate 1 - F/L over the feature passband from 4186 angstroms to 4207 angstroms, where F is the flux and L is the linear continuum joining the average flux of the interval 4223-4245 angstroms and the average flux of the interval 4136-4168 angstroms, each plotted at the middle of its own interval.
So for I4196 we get -0.64 angstroms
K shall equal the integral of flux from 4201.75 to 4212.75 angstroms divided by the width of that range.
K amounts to 10.1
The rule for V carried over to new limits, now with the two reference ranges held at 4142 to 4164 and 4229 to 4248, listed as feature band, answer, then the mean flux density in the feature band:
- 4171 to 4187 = 0.34 angstroms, 8.75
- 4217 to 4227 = 0.56 angstroms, 9.07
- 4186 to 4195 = 0.25 angstroms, 8.87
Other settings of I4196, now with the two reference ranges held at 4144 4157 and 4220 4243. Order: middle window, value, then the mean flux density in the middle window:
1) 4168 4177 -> -0.20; 8.51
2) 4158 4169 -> -1.43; 9.33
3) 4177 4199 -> -1.11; 8.91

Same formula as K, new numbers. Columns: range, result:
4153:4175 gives 8.9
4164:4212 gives 9.08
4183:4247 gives 9.37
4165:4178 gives 8.7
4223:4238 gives 8.58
